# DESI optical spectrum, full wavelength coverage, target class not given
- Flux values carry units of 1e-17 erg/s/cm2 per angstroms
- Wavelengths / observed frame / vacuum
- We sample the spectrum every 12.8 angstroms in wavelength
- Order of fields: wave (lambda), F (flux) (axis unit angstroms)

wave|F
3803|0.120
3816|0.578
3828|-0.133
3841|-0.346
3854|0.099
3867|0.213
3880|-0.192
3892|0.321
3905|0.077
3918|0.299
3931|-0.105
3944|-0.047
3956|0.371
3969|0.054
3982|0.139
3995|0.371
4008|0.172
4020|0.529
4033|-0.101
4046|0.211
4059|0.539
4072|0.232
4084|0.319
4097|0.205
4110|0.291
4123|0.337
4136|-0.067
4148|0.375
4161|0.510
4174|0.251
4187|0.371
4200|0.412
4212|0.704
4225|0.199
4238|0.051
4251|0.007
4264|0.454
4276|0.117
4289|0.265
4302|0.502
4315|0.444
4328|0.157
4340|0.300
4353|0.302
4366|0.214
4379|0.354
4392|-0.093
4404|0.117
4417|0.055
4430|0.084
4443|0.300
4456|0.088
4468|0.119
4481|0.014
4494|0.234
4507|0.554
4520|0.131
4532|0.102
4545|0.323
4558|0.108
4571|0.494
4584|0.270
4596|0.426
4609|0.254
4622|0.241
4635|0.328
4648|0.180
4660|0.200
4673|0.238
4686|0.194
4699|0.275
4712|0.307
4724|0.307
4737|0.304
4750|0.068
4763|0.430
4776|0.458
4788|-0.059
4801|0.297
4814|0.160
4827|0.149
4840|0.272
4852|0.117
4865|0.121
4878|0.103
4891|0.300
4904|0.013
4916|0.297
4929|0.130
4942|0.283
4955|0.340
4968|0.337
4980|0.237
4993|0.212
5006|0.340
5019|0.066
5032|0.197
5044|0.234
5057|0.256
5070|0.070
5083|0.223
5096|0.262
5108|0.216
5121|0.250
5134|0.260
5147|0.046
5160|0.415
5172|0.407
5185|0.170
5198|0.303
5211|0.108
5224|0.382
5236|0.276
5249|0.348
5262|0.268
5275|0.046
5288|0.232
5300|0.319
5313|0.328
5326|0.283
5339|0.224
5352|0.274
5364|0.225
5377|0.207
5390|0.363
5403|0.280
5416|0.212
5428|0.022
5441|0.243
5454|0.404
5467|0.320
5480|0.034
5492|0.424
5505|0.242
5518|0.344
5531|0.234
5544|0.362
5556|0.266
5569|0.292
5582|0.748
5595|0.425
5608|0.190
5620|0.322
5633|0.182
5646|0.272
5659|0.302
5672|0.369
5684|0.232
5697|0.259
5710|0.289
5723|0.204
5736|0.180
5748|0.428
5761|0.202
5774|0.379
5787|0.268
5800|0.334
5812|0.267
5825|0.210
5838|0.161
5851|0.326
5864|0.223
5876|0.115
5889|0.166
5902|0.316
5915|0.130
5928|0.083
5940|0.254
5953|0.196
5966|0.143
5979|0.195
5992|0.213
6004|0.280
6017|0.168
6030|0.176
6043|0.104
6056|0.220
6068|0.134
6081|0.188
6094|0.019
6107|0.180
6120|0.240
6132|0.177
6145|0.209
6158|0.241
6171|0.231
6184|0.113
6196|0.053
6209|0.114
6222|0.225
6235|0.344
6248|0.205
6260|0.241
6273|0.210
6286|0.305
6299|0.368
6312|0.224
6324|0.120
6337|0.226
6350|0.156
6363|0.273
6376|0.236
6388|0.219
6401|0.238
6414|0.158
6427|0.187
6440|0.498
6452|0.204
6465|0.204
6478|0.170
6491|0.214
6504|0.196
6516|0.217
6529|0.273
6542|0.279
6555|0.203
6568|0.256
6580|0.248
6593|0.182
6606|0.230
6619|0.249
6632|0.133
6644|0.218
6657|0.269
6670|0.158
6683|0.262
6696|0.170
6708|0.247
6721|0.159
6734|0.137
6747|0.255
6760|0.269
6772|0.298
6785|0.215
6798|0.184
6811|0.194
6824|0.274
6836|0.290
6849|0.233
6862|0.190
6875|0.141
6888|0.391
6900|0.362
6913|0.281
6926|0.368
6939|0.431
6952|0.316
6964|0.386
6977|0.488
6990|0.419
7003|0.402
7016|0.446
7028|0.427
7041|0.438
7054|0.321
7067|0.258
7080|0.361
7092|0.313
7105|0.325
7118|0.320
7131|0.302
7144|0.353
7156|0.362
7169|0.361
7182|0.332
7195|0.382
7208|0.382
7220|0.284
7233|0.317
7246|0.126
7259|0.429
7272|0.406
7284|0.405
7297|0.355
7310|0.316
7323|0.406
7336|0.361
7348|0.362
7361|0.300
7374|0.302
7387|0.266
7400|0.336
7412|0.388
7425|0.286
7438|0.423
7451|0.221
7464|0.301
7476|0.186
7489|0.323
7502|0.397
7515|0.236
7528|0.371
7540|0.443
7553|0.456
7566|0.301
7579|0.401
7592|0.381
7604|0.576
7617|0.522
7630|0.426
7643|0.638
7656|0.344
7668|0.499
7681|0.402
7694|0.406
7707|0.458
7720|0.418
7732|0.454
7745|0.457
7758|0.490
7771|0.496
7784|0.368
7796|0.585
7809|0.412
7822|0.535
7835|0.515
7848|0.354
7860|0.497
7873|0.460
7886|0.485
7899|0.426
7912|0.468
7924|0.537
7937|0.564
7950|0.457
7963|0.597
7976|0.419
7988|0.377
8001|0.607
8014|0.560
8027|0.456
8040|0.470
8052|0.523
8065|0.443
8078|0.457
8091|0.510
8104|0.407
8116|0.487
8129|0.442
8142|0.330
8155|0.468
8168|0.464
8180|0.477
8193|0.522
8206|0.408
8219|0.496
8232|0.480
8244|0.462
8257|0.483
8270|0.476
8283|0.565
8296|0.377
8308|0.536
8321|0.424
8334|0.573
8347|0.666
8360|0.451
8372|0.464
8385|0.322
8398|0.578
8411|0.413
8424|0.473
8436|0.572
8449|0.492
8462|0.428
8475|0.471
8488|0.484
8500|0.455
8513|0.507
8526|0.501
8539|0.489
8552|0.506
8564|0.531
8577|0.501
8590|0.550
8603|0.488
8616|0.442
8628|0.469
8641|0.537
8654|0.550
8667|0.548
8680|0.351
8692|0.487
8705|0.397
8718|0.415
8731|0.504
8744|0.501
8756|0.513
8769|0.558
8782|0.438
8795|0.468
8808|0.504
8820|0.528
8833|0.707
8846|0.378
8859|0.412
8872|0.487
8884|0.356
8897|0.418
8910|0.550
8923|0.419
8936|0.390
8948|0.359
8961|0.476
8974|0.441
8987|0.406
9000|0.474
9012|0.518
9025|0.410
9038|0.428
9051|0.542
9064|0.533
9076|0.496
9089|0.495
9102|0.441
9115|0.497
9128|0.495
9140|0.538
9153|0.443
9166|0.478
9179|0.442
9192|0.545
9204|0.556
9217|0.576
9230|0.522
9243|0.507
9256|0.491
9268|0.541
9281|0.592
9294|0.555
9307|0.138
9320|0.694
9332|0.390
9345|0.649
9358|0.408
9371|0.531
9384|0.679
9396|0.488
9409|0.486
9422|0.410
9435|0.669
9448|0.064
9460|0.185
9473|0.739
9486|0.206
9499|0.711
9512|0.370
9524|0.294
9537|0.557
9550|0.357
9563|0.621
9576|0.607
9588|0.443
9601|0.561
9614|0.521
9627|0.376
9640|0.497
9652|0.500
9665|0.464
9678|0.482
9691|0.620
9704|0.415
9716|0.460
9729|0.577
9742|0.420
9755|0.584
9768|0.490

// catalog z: 0.728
